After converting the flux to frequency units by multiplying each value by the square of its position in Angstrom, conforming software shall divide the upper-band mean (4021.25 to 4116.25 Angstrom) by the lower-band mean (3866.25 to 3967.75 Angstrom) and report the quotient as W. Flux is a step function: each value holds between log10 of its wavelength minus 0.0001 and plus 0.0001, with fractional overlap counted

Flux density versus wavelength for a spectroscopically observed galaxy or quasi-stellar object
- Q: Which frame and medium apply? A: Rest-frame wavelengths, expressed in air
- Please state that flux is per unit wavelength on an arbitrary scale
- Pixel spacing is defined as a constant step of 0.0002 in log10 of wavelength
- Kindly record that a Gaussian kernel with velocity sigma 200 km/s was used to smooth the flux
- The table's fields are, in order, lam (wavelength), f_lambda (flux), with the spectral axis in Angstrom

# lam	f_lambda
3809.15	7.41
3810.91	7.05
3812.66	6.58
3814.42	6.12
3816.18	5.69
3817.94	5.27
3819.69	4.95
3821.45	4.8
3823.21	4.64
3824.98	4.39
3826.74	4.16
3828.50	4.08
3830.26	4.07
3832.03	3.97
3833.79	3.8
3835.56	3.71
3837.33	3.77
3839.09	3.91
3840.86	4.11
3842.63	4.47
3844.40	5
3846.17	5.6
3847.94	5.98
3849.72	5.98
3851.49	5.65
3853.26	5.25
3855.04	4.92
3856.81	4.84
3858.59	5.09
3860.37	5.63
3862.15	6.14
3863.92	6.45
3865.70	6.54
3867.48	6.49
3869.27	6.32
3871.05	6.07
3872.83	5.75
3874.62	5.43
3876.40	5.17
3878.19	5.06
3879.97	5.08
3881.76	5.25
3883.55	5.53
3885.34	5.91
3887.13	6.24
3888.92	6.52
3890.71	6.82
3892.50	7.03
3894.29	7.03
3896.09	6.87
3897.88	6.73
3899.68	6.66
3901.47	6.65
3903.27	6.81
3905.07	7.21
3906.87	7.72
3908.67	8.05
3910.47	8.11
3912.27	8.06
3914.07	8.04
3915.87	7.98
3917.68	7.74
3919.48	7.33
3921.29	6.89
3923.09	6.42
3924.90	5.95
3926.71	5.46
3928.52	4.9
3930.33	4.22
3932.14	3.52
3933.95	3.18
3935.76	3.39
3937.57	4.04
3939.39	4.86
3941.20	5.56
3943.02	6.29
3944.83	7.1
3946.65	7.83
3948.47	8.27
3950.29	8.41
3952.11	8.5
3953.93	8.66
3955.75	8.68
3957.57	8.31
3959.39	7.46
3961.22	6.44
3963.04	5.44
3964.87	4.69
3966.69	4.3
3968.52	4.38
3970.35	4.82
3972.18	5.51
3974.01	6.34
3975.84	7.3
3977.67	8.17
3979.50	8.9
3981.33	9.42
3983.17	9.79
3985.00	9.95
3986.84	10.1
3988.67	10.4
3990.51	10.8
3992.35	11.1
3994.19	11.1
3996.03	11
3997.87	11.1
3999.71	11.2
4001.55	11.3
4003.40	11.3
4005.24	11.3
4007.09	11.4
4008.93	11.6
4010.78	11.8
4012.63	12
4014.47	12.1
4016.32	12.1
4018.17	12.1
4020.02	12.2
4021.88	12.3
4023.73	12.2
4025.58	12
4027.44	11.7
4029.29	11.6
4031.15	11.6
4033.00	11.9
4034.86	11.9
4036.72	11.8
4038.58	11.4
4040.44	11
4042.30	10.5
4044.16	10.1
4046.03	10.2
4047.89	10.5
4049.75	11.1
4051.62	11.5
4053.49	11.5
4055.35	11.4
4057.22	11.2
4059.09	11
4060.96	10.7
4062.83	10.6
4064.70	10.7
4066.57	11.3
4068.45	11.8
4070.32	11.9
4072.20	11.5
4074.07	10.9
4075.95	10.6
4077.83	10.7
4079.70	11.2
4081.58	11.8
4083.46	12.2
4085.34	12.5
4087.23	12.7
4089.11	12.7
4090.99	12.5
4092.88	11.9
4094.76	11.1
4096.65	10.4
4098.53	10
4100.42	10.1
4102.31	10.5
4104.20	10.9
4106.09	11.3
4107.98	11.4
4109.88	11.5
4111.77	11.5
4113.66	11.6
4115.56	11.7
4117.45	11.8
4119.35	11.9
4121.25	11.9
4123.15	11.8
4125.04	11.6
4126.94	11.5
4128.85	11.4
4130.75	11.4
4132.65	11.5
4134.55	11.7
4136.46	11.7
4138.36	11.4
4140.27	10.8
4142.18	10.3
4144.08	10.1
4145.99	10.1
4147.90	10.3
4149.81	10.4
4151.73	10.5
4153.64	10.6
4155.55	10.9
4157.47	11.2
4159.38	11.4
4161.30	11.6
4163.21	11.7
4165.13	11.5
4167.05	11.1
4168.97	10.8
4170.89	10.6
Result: 1.9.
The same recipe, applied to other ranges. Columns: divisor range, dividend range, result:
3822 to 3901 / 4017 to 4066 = 2.29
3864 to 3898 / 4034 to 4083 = 2.00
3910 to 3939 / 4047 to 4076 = 2.03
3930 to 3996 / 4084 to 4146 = 1.69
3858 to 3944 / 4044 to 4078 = 1.95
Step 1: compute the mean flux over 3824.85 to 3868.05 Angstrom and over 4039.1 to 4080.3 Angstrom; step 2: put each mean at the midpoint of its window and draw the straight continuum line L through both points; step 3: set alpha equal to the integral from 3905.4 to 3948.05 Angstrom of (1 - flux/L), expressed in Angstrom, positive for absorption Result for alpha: 5.5 Angstrom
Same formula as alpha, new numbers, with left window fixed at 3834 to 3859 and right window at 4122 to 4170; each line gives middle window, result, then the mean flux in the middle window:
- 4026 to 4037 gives -3.9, 11.8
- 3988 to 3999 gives -4.2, 10.9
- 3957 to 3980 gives 3.6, 6.24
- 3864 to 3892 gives -2.1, 5.91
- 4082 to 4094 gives -3.0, 12.4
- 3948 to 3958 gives -2.0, 8.49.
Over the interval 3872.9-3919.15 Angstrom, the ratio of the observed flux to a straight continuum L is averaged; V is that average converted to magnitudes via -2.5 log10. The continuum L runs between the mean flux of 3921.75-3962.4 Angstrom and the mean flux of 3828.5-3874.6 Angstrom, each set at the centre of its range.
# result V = -0.17 mag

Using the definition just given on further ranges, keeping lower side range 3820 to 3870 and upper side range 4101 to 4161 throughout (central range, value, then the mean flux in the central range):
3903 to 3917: -0.21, 7.79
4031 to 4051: -0.20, 11.1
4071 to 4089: -0.15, 11.6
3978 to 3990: -0.21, 9.72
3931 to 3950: 0.28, 5.49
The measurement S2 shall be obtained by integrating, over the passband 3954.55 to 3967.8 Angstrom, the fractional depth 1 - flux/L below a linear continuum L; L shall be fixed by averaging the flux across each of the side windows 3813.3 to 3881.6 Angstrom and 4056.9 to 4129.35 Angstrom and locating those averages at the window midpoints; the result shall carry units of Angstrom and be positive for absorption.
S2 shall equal 2.5 Angstrom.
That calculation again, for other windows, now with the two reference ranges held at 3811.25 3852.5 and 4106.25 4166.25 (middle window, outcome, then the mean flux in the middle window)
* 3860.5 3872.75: -1.5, 6.25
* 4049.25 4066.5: -2.7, 11.1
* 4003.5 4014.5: -3.9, 11.6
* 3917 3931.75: 1.7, 6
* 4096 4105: 0.1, 10.4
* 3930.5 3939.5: 4.2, 3.74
